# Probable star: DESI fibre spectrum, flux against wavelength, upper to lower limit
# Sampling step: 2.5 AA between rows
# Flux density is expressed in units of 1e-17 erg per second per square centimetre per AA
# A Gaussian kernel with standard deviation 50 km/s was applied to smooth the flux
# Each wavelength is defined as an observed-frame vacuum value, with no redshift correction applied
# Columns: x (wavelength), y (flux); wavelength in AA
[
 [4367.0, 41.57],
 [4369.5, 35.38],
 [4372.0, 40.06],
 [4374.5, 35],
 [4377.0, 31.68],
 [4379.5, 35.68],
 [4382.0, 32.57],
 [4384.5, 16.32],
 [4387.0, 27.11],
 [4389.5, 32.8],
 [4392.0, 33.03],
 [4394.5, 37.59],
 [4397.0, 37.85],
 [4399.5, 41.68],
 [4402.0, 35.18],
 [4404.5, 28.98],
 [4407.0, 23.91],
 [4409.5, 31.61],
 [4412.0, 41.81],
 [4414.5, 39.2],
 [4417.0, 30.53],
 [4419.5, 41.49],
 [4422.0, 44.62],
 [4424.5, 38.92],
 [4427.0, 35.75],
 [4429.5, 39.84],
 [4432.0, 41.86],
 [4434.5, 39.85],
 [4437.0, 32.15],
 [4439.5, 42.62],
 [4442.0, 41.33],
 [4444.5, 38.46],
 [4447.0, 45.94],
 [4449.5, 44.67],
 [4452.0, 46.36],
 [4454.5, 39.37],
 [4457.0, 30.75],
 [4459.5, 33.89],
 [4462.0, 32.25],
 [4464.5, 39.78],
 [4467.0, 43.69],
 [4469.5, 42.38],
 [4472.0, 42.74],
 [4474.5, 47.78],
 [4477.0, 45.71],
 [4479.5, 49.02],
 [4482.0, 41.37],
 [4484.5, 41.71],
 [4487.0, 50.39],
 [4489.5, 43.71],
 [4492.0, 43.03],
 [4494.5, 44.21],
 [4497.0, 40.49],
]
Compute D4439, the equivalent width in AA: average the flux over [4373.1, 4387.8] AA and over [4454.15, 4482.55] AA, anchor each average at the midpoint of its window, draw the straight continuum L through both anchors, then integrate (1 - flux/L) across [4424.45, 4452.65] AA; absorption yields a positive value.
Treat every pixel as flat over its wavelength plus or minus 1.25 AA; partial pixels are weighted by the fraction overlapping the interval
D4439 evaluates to -2.7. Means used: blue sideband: 29.9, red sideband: 40.8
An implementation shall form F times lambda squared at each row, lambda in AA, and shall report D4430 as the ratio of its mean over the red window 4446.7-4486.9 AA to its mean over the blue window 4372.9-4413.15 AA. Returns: 1.32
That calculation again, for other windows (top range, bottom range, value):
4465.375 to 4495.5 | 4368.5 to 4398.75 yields 1.41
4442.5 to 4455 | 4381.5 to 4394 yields 1.54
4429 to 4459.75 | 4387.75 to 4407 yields 1.19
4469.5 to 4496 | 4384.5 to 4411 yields 1.44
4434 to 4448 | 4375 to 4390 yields 1.39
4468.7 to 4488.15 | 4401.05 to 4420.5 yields 1.37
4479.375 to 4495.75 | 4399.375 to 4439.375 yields 1.25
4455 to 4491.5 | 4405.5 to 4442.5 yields 1.14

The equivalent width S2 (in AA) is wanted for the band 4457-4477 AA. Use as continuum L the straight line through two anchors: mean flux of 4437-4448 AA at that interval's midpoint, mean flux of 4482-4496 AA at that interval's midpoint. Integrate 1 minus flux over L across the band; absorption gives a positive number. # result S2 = 1.2 AA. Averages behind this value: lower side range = 40.9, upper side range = 44.2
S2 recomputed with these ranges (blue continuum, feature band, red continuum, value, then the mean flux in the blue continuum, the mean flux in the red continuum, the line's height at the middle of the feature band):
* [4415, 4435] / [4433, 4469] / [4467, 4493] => 2.0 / 39.1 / 44.7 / 41.8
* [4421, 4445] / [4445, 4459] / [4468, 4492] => 0.3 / 39.5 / 44.9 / 41.7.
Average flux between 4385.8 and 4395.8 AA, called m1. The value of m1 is 32.7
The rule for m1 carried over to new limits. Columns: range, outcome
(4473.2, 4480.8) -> 47.4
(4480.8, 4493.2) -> 44.1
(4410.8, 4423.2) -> 39.5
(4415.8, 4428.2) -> 38.3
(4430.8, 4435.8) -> 40.8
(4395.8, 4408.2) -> 33.5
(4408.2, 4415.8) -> 37.4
